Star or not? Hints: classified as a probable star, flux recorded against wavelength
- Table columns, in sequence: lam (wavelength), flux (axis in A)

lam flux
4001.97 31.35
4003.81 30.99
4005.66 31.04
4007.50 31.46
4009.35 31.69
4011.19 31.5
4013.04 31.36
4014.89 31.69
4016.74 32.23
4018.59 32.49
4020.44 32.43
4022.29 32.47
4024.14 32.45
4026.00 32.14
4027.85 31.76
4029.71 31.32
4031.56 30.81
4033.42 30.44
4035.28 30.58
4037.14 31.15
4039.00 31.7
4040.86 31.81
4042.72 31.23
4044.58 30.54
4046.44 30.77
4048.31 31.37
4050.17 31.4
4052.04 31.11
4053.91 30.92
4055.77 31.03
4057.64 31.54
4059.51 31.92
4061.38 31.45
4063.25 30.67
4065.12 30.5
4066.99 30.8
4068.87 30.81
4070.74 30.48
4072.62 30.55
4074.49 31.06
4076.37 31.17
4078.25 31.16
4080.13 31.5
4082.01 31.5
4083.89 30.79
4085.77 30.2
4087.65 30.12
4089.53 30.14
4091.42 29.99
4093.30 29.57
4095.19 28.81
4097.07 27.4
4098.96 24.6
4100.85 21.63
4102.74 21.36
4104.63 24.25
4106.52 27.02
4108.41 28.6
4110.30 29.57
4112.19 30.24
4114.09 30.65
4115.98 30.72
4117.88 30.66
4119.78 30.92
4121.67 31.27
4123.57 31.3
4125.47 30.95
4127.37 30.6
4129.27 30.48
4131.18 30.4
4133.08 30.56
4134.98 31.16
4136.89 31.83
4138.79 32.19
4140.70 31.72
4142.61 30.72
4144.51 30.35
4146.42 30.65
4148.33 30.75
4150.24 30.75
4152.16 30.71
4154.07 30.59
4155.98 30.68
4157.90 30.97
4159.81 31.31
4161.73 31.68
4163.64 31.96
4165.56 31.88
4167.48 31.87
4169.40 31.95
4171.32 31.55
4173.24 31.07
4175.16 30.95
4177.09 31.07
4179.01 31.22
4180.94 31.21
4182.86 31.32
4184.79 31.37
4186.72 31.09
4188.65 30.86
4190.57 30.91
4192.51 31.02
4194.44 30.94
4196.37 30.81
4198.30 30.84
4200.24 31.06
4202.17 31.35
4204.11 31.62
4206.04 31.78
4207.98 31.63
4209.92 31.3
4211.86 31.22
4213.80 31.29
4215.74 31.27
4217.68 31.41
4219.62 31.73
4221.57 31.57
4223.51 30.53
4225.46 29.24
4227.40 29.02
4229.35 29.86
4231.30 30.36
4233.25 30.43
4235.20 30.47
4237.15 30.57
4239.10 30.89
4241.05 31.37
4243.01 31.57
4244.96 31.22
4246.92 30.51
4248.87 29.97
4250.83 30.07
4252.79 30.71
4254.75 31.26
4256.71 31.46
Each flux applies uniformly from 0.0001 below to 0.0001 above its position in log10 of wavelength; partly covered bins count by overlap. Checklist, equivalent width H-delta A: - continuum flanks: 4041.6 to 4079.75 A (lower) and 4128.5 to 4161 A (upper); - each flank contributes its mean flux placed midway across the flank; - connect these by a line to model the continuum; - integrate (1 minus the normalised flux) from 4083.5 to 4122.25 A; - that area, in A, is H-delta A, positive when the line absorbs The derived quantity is 3.2 A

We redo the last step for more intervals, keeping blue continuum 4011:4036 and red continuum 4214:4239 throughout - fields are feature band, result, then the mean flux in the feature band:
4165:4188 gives -0.4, 31.4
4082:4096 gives 0.6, 30.1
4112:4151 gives 0.2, 30.9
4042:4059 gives 0.2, 31.1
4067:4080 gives 0.2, 30.9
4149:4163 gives 0.0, 31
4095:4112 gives 2.9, 26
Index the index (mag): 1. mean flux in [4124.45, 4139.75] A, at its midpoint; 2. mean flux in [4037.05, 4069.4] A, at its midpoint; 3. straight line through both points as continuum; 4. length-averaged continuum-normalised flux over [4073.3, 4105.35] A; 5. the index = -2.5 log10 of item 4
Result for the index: 0.09 mag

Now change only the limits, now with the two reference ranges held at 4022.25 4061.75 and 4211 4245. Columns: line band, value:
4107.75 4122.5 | 0.03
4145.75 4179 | -0.01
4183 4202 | 0.00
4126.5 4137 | 0.01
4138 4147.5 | 0.00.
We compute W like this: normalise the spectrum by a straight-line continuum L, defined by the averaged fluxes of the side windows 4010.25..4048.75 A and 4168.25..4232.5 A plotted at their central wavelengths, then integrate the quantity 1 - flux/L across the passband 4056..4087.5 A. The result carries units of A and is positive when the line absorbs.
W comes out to 0.4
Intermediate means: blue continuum 31.5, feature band 31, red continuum 31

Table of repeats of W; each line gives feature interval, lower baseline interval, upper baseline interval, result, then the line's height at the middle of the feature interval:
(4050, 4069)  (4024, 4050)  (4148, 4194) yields 0.1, 31.2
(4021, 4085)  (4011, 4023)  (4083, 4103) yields -2.5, 30.1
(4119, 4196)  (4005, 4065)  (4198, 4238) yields -0.1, 31.1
